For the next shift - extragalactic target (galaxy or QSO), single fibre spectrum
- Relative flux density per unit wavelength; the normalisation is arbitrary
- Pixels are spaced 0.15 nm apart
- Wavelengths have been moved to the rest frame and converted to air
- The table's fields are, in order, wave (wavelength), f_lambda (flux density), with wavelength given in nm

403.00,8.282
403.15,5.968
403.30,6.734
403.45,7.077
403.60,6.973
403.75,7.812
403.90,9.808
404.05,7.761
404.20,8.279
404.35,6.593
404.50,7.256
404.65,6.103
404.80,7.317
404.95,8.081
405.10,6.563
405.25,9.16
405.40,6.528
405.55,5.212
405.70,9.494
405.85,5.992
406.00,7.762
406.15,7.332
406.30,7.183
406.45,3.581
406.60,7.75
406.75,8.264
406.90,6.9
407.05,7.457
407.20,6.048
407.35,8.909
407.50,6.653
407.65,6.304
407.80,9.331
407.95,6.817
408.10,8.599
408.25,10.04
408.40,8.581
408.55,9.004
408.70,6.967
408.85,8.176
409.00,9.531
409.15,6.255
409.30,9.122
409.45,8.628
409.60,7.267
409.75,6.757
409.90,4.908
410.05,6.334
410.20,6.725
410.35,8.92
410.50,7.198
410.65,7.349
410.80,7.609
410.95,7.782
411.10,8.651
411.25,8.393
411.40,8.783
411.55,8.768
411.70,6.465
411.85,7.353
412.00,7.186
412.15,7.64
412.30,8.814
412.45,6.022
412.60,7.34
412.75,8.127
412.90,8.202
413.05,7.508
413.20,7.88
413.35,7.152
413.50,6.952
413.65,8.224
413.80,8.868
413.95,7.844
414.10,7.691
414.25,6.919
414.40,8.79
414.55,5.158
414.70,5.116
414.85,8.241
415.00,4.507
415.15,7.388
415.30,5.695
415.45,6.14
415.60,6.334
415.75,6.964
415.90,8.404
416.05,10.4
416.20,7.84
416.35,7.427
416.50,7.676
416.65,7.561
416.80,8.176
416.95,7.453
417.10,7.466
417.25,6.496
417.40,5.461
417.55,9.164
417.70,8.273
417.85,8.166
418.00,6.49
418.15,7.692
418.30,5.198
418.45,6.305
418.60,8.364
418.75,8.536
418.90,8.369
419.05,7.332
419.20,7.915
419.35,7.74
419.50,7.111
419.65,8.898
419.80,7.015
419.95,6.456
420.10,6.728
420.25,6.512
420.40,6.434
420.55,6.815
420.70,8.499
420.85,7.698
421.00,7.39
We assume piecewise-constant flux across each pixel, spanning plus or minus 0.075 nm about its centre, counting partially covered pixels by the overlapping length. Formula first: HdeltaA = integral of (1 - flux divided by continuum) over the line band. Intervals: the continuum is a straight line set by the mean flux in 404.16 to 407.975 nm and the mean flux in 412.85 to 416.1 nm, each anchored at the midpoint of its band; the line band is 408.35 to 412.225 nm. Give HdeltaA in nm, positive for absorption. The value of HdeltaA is -0.26 nm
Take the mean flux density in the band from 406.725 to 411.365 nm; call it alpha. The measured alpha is 7.73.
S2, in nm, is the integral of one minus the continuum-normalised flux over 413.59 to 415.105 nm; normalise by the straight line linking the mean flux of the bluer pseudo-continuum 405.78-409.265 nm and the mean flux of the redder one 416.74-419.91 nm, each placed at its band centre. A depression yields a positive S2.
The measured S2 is 0.08 nm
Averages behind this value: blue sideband 7.56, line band 7.13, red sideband 7.49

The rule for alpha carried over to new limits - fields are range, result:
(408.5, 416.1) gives 7.48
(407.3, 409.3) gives 8.12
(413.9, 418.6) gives 7.19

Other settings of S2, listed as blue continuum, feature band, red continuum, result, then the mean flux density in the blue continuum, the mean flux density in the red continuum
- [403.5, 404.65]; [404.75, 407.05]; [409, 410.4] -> 0.12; 7.66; 7.31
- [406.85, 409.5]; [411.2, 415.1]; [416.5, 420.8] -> 0.12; 7.97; 7.39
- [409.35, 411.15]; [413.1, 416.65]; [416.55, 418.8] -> 0.03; 7.35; 7.38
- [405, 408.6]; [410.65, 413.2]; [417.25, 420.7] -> -0.13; 7.47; 7.32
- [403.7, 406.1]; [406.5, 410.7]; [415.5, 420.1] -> -0.09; 7.48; 7.53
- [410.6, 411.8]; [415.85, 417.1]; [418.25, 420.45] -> -0.09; 7.98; 7.29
